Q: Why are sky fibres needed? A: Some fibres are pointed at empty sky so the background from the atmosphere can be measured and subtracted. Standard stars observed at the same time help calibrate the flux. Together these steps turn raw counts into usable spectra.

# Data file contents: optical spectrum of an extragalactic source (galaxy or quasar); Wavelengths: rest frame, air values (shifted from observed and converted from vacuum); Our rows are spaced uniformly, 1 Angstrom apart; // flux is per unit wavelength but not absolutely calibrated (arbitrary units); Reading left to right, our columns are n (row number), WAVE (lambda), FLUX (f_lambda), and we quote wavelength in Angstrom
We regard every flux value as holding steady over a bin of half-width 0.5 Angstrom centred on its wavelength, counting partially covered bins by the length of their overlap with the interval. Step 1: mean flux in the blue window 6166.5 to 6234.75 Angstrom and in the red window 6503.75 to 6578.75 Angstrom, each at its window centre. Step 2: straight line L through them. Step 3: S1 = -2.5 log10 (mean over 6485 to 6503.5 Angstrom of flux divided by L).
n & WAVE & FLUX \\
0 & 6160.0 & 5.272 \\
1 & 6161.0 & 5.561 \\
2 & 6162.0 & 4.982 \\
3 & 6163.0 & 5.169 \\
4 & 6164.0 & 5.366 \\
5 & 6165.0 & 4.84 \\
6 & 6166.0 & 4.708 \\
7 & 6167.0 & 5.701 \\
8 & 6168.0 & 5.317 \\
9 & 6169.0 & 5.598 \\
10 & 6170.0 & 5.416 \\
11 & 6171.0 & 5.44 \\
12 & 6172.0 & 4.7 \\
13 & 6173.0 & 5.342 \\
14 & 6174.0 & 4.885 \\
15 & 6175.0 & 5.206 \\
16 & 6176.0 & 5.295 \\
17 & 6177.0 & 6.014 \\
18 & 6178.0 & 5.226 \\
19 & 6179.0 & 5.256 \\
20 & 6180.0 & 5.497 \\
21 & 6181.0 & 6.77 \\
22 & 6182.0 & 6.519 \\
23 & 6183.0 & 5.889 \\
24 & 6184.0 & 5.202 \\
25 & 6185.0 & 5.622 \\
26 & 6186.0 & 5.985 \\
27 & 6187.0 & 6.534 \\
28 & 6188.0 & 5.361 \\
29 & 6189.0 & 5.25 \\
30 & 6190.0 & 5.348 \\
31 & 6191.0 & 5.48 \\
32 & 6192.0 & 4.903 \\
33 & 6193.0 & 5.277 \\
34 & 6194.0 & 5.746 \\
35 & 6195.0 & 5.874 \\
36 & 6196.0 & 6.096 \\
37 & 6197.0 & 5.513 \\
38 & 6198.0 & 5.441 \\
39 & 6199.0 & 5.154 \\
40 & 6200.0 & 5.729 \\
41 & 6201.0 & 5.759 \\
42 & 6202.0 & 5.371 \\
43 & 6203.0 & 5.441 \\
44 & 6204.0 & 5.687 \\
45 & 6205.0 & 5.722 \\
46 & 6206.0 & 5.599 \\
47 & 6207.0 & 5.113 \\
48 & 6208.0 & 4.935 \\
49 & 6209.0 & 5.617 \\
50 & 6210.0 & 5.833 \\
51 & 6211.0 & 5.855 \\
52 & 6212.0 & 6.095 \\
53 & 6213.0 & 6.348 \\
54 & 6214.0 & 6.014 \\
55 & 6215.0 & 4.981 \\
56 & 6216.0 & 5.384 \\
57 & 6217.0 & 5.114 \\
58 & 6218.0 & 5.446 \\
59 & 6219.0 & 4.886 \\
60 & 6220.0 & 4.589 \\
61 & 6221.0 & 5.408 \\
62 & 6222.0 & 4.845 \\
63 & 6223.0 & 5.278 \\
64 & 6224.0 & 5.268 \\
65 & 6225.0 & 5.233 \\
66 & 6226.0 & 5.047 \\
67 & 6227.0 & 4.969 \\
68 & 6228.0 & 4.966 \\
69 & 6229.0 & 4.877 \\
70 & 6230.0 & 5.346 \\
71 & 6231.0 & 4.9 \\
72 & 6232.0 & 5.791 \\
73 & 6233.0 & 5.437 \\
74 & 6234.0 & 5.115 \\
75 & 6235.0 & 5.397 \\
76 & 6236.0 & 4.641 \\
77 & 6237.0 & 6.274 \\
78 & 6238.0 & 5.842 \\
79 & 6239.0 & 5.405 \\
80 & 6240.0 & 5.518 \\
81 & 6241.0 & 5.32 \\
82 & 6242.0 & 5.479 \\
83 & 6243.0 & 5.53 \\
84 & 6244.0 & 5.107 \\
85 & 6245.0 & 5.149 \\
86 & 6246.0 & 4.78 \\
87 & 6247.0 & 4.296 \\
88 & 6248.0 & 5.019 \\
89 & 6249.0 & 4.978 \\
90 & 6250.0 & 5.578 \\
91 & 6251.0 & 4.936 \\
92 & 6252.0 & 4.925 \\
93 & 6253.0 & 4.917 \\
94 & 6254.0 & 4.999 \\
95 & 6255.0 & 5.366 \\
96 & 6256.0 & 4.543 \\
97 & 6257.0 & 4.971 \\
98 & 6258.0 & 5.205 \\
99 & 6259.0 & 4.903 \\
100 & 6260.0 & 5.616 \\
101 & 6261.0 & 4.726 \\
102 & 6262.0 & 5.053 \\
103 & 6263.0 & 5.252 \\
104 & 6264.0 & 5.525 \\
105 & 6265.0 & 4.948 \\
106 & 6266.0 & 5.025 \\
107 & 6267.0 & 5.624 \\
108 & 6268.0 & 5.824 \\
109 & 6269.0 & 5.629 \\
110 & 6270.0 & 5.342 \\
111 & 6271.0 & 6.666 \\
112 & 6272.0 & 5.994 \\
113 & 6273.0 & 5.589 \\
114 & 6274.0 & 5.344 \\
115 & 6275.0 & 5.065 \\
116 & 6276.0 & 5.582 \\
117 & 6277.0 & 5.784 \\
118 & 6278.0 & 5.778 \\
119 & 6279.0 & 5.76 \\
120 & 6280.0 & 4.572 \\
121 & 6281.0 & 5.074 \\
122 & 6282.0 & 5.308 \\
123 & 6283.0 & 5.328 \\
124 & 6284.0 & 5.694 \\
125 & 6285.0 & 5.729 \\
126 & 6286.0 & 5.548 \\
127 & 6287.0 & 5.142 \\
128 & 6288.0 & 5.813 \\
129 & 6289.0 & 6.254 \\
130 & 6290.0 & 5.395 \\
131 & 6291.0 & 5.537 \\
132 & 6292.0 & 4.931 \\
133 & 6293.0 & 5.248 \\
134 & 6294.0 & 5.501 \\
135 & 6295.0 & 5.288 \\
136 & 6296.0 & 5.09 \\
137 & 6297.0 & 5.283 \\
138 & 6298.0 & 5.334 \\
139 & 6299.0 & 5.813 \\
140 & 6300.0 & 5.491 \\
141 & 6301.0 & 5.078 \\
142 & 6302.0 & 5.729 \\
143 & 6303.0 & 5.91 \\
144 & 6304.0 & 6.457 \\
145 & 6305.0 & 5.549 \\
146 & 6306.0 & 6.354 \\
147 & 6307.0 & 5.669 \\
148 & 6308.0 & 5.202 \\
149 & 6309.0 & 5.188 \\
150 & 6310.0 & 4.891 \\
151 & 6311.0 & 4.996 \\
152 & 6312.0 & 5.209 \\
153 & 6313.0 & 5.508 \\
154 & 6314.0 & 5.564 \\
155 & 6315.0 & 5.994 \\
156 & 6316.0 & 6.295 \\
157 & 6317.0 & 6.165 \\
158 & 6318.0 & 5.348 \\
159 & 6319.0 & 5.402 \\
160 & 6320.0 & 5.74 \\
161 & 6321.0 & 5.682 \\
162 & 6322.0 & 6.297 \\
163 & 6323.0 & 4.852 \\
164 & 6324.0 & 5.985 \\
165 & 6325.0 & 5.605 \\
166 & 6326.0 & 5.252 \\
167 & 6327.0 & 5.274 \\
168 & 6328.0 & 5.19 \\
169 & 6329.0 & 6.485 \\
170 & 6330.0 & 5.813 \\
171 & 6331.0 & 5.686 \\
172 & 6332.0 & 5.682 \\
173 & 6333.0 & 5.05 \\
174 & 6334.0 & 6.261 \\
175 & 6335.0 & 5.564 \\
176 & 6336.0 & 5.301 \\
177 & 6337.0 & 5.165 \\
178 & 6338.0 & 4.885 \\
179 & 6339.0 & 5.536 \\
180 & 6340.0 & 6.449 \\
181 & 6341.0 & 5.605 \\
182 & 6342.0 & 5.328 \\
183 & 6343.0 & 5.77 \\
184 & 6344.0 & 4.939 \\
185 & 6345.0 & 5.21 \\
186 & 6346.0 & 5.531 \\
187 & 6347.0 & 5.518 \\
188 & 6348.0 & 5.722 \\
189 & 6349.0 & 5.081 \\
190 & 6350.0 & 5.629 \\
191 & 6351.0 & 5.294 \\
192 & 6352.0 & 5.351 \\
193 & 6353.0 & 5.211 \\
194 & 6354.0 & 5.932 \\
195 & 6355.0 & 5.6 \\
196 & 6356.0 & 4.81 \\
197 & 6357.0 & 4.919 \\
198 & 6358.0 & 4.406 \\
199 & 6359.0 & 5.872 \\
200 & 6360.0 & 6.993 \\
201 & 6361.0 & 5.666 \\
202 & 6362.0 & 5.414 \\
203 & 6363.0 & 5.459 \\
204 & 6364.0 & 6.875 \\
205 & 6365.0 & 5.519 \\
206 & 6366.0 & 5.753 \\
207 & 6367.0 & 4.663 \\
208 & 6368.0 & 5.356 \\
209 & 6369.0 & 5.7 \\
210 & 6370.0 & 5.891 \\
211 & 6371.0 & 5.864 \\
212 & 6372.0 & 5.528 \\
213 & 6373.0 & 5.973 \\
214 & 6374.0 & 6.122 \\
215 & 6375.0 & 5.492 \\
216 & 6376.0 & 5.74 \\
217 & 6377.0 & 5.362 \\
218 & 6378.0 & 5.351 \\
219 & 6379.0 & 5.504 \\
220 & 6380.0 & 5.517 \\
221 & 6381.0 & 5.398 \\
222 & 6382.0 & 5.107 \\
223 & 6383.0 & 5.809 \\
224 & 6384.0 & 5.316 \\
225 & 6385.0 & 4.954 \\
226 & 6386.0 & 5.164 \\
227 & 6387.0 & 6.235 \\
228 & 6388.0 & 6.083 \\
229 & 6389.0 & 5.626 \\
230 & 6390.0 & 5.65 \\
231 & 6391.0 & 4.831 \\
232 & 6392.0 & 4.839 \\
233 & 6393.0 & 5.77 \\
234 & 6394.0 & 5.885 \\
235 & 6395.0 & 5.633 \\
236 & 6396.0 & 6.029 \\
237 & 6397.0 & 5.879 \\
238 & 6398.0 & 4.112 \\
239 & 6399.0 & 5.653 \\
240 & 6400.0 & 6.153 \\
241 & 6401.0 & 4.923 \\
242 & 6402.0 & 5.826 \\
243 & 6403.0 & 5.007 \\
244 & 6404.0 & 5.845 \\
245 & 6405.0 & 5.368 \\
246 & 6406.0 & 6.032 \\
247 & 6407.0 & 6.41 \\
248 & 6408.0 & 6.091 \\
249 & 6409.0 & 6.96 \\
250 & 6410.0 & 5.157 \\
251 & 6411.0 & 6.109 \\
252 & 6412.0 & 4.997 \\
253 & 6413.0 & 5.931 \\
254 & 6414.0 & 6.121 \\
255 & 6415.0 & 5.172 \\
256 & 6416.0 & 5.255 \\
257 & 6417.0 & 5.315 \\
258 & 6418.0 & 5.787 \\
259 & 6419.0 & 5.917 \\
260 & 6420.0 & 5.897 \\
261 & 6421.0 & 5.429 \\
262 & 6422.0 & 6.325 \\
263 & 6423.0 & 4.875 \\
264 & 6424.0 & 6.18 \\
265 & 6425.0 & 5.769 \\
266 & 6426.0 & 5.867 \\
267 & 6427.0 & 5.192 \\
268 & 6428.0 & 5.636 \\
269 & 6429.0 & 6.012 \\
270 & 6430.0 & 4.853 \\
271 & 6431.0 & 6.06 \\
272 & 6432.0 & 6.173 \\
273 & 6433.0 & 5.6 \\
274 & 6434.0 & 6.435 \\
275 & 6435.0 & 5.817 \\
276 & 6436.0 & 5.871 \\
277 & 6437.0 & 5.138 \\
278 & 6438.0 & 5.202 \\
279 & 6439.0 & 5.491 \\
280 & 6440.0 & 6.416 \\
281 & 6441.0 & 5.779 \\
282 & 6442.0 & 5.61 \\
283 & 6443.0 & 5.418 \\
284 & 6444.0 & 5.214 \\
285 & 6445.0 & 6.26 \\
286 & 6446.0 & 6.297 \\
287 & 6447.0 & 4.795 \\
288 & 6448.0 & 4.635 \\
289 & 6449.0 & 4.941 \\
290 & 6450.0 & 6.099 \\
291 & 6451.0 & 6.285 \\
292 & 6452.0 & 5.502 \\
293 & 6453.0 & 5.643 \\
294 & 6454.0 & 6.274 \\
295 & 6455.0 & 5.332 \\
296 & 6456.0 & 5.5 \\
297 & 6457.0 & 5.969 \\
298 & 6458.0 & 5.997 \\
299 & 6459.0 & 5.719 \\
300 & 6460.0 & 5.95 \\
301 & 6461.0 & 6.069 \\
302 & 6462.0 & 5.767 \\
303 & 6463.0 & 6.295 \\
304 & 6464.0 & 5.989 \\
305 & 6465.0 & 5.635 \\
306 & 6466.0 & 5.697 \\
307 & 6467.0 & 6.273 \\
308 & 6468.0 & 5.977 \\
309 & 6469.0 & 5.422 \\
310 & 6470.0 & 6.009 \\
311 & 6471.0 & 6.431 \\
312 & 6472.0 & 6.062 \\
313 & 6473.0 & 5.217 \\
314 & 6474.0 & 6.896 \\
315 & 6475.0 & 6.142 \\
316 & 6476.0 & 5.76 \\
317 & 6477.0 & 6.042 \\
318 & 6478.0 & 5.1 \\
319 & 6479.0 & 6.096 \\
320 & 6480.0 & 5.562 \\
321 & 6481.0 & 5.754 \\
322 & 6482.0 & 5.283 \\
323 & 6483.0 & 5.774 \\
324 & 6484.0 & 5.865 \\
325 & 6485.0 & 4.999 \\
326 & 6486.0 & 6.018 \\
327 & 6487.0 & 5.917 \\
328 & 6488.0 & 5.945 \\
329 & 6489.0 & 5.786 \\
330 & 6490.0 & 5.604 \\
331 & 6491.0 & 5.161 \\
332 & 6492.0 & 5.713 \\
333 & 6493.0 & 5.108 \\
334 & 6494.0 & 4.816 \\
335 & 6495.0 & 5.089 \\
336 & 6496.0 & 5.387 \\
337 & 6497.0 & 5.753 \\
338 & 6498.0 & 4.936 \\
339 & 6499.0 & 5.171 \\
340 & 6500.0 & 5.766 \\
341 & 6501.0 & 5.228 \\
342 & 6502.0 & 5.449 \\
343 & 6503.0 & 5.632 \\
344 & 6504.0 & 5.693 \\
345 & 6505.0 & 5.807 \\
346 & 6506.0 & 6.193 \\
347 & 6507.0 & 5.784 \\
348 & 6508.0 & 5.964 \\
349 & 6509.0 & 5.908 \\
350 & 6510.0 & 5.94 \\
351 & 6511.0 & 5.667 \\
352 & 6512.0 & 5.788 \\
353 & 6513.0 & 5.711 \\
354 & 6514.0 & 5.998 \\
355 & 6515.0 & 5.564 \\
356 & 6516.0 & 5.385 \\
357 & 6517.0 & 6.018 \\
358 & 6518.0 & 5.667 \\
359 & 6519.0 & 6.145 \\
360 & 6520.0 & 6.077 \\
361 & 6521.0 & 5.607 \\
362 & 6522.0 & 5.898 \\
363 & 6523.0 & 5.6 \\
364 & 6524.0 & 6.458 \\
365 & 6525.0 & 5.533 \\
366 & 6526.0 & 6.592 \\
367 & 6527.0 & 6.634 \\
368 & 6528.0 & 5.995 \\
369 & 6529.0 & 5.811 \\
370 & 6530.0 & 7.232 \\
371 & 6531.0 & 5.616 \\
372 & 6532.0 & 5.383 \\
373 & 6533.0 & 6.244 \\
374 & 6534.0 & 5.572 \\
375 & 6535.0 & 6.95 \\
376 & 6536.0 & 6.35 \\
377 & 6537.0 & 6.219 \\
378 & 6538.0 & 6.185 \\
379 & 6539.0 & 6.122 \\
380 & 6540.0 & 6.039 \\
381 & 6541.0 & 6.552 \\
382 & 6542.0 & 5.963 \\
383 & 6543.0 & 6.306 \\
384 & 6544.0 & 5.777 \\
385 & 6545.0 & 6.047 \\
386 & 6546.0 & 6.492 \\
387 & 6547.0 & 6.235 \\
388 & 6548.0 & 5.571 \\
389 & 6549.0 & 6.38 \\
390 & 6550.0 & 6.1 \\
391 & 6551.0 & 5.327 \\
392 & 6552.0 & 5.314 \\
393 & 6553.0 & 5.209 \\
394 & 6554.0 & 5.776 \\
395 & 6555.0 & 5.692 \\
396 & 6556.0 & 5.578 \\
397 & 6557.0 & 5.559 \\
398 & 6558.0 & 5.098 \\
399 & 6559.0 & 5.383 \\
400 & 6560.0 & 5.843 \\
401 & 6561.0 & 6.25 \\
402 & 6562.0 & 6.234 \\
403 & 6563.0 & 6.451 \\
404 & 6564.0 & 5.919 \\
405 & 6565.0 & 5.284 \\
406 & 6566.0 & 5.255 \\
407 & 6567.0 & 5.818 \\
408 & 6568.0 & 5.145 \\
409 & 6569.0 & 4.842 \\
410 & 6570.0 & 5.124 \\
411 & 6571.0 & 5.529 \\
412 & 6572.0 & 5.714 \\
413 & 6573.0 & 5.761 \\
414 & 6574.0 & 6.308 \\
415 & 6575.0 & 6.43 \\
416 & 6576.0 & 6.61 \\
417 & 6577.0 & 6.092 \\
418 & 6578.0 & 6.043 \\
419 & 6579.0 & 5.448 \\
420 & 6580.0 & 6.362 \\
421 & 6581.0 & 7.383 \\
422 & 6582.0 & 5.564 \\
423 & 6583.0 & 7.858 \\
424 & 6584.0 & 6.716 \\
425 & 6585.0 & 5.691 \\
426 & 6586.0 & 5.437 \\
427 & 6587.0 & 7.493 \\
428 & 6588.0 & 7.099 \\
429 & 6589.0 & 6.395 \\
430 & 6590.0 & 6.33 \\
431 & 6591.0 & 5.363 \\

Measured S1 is 0.07 mag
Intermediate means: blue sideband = 5.45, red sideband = 5.9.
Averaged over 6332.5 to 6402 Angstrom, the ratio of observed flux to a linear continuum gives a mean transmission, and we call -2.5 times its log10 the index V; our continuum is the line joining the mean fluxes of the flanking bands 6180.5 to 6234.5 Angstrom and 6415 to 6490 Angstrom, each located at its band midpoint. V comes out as 0.03 mag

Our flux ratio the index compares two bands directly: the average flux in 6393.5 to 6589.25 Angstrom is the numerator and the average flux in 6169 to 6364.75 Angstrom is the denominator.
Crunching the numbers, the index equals 1.07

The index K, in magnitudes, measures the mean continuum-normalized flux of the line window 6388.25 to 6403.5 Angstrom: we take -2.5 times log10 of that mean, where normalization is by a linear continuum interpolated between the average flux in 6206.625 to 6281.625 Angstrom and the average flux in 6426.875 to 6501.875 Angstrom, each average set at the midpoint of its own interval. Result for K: 0.020 mag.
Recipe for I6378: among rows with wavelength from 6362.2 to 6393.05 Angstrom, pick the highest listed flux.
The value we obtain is 6.875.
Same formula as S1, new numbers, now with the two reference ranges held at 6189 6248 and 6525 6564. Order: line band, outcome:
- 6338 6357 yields 0.03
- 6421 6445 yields 0.02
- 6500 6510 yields 0.03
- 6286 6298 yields 0.02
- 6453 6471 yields -0.01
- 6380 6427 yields 0.02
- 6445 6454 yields 0.04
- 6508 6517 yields 0.03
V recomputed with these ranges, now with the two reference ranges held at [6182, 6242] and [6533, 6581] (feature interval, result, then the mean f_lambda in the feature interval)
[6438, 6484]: 0.00 mag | 5.78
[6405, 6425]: -0.01 mag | 5.78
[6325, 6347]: 0.02 mag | 5.52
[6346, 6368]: 0.03 mag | 5.51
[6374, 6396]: 0.03 mag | 5.52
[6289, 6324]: 0.01 mag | 5.55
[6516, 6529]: -0.02 mag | 5.99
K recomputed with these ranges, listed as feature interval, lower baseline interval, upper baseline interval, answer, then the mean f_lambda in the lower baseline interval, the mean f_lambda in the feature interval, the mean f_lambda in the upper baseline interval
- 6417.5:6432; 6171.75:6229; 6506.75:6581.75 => 0.01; 5.47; 5.72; 5.92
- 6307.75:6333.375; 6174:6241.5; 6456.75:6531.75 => 0.01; 5.47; 5.56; 5.79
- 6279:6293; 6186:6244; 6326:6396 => 0.01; 5.43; 5.42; 5.54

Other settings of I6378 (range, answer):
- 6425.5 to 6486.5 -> 6.896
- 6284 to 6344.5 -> 6.485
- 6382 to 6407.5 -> 6.41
